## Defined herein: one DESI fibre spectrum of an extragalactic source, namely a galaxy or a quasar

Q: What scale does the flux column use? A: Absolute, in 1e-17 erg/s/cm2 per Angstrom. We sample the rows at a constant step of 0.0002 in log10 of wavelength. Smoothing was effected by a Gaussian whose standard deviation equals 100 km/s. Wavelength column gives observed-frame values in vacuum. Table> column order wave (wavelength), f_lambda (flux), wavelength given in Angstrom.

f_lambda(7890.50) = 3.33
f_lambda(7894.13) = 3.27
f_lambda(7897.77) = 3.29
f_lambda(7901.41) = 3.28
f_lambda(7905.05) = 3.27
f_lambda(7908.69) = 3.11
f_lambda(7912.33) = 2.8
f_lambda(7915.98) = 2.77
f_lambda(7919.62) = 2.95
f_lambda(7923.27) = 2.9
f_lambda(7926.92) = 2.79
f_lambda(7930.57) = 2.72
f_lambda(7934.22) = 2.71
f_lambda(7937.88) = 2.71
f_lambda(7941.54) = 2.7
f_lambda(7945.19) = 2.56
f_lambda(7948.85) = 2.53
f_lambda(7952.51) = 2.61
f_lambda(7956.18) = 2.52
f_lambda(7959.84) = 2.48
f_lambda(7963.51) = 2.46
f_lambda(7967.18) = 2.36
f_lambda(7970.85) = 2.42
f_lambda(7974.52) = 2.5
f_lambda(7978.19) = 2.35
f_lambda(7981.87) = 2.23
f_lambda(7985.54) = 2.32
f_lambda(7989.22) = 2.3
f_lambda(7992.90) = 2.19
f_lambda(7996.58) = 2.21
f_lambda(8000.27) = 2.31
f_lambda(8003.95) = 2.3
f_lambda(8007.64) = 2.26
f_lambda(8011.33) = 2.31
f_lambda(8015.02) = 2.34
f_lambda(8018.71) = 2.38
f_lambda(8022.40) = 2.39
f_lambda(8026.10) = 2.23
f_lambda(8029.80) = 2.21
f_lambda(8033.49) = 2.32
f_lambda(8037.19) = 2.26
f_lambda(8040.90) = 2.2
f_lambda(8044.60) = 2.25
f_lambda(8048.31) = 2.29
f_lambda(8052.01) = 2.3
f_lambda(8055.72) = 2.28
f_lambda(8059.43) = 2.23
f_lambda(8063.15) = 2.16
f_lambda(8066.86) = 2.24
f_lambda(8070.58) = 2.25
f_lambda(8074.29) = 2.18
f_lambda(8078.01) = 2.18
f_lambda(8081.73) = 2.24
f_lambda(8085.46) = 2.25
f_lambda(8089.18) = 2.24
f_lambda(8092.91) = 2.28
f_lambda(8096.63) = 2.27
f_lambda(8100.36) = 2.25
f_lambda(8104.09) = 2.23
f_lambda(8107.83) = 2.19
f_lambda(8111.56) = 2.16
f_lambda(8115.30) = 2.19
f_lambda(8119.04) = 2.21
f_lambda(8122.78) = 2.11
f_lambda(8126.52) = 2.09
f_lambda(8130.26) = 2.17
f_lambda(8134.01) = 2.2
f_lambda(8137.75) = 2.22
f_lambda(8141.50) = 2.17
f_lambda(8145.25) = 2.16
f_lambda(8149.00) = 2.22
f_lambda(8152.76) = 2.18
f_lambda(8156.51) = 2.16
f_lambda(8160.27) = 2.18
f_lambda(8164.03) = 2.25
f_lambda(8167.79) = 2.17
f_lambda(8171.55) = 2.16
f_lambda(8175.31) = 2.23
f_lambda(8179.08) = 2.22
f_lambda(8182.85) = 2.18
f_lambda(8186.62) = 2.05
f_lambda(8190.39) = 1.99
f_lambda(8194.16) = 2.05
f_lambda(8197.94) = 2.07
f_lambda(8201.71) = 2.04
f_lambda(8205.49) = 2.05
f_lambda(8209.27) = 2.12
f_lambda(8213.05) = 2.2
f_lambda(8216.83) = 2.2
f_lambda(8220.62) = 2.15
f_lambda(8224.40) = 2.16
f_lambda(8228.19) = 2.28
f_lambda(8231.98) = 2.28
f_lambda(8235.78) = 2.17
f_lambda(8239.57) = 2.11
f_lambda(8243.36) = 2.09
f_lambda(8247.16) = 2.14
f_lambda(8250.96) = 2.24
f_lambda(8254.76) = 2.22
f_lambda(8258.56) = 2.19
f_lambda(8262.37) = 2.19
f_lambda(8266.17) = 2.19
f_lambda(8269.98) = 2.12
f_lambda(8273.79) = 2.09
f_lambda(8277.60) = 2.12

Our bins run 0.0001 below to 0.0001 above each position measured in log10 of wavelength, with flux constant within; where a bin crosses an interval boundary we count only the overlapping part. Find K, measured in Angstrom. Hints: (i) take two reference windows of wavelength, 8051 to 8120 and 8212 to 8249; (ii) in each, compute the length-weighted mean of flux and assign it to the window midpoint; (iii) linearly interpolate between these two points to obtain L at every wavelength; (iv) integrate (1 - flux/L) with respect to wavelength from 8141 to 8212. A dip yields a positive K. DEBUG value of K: 1.8 Angstrom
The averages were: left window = 2.23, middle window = 2.14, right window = 2.18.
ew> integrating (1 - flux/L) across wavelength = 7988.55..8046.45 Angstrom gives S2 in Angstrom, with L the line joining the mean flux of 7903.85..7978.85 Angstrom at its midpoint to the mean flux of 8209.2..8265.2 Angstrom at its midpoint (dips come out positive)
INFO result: 6.2 Angstrom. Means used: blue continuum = 2.68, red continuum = 2.18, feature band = 2.28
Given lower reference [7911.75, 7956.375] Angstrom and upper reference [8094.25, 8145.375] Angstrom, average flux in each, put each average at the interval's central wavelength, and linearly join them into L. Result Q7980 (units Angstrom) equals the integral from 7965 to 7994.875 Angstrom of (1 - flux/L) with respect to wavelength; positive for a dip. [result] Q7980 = 2.9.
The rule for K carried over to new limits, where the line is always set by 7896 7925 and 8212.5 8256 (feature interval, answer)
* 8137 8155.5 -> 1.8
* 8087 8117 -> 3.7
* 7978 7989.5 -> 2.3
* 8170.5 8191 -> 1.6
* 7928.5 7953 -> 2.6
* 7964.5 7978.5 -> 2.3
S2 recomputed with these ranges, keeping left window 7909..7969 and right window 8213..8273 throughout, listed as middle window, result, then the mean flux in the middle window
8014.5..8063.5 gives 4.6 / 2.28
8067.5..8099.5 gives 2.6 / 2.24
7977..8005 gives 3.4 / 2.27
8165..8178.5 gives 0.6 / 2.19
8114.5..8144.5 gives 2.5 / 2.17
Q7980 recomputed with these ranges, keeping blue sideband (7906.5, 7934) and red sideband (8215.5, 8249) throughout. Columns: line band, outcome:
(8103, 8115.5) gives 1.3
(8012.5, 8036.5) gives 2.9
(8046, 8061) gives 1.7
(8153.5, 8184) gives 1.6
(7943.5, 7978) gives 3.6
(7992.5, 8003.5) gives 1.8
